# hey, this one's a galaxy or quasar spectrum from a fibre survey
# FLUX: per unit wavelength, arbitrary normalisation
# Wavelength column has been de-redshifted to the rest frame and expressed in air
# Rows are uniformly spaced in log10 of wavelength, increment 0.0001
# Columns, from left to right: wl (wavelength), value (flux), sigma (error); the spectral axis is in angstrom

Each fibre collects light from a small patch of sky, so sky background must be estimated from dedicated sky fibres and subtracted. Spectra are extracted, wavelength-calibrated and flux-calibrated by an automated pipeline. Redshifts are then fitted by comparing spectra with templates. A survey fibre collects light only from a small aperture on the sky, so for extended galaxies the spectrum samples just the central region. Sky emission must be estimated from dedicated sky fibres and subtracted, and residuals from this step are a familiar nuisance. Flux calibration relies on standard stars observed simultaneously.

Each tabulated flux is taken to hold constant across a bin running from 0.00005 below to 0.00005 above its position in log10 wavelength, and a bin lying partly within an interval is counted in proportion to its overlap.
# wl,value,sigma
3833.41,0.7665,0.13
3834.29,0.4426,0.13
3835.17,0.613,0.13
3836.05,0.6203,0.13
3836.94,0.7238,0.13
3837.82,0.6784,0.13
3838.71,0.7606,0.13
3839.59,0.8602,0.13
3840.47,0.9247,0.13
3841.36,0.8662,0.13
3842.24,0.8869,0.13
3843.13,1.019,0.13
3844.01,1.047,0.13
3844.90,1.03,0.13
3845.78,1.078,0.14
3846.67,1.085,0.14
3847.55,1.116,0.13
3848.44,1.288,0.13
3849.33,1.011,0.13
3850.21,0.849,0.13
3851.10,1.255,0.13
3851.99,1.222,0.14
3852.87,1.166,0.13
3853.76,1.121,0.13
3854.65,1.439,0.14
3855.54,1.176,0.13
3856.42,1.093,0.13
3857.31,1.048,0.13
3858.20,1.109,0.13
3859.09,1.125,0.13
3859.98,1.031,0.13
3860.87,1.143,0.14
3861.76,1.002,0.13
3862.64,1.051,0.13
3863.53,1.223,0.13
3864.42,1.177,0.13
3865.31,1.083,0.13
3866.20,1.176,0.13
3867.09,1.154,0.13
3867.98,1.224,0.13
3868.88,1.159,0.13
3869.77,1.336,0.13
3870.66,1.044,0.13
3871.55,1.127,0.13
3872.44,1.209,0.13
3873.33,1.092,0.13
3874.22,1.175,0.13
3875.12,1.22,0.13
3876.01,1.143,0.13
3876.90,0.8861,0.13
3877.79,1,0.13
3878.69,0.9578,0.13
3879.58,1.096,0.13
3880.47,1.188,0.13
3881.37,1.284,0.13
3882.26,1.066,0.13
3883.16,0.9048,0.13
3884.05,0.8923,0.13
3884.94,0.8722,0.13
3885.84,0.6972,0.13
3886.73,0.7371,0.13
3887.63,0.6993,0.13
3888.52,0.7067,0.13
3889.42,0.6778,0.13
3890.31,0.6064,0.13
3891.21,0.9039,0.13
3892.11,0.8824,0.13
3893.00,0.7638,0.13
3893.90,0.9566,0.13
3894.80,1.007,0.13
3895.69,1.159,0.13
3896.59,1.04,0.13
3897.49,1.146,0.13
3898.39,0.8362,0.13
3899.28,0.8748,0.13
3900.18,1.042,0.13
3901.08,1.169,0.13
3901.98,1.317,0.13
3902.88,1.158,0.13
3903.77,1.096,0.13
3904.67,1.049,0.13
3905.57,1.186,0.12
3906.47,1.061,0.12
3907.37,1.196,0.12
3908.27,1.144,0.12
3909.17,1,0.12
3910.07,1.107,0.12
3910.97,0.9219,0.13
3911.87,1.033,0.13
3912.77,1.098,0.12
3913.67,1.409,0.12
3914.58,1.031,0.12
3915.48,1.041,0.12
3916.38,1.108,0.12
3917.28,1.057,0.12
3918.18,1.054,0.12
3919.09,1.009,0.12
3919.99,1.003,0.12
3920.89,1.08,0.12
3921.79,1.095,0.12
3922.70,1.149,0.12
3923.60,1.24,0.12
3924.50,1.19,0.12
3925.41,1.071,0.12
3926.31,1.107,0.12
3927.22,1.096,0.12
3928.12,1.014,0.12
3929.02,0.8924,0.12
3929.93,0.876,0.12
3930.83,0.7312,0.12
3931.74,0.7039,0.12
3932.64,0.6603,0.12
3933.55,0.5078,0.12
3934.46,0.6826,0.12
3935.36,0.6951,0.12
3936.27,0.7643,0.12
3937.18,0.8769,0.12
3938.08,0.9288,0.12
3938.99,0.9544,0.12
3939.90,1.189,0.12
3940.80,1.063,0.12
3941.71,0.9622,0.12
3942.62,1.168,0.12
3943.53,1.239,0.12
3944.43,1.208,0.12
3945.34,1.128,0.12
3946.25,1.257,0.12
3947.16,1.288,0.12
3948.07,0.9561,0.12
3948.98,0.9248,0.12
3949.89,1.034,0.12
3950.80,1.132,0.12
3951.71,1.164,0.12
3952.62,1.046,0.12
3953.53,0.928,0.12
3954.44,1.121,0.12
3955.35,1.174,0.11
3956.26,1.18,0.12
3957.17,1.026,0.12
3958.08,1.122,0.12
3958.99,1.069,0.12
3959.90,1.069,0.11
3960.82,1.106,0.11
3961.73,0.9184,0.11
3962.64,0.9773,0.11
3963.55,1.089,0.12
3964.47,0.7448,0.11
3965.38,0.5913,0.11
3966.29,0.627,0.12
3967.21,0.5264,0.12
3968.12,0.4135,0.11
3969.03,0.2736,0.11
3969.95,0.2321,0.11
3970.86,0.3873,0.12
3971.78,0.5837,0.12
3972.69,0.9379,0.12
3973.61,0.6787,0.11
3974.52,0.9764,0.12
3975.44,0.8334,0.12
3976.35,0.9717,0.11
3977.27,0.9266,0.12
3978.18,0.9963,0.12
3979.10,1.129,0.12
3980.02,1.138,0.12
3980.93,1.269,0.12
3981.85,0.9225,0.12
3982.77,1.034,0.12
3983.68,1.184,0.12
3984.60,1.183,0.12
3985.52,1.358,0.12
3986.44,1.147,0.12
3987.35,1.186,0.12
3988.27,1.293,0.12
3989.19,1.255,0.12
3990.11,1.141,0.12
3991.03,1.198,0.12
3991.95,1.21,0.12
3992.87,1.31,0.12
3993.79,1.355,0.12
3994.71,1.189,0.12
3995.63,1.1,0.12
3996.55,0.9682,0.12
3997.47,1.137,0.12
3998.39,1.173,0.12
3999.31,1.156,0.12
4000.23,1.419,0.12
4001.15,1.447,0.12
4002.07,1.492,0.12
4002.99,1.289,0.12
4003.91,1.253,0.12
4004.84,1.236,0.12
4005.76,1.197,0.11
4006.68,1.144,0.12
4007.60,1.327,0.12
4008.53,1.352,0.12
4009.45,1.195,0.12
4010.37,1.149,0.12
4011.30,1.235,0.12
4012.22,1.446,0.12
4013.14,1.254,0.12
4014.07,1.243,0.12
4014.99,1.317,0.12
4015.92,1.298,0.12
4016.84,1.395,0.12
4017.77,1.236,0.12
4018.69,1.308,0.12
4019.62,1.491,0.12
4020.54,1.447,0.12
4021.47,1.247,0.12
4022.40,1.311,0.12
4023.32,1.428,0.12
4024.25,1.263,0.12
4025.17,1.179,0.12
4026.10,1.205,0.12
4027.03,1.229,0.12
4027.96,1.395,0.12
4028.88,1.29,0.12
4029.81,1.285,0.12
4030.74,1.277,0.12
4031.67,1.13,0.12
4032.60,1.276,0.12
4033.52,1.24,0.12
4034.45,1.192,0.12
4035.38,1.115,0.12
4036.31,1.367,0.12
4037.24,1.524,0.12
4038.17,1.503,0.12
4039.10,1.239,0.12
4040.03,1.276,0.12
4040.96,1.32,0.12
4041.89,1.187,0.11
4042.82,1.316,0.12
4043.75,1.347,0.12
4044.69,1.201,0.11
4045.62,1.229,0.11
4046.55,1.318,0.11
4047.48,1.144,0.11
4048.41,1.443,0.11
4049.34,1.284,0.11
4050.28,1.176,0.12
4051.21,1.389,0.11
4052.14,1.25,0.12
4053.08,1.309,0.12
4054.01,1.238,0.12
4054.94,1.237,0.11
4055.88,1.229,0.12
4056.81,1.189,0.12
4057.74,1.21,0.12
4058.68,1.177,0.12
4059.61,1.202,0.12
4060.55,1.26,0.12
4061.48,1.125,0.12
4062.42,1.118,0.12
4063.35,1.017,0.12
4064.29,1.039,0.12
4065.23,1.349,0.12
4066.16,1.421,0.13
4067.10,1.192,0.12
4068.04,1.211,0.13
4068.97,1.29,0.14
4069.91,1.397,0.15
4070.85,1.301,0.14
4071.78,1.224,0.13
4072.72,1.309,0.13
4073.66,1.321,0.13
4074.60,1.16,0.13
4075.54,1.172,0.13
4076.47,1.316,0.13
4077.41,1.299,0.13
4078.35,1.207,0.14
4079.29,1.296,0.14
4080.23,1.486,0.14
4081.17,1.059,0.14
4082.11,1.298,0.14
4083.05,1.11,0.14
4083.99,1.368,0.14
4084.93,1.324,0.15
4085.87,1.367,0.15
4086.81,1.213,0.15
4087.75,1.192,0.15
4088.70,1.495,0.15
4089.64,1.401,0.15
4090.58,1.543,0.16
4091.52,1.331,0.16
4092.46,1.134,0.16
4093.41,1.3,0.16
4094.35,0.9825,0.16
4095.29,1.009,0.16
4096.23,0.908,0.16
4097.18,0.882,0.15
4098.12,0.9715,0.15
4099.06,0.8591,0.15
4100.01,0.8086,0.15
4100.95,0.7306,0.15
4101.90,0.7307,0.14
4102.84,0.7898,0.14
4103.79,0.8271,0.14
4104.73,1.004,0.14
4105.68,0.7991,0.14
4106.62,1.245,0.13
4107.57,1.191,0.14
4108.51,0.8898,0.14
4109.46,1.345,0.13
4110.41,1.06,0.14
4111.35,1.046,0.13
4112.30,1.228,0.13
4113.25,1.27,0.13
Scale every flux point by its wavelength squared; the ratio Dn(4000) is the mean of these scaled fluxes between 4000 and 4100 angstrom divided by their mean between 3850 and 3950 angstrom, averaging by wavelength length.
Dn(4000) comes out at 1.31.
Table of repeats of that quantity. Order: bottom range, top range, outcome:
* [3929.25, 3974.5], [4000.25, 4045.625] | 1.50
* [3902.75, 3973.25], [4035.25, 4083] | 1.38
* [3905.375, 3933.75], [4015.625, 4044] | 1.33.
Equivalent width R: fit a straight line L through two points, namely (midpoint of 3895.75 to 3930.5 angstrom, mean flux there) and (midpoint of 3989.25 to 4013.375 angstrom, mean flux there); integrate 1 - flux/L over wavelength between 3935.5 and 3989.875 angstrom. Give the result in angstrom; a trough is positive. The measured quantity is 8.9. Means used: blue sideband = 1.08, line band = 0.98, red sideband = 1.25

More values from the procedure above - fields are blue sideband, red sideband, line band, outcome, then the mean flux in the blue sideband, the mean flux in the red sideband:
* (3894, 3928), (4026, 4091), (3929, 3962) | 4.00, 1.09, 1.27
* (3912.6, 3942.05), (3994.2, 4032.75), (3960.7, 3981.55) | 6.22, 0.979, 1.27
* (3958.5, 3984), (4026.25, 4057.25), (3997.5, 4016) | -3.80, 0.842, 1.28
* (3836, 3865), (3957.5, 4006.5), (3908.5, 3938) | 1.61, 1.04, 1.03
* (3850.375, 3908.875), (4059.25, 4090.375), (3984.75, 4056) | -4.00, 1.06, 1.26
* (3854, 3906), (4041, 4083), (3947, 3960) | 0.57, 1.05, 1.25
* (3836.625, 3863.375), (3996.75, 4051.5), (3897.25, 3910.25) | 0.32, 1.04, 1.29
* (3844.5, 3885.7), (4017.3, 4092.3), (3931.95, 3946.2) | 2.84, 1.11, 1.28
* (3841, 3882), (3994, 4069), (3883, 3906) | 4.13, 1.11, 1.26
